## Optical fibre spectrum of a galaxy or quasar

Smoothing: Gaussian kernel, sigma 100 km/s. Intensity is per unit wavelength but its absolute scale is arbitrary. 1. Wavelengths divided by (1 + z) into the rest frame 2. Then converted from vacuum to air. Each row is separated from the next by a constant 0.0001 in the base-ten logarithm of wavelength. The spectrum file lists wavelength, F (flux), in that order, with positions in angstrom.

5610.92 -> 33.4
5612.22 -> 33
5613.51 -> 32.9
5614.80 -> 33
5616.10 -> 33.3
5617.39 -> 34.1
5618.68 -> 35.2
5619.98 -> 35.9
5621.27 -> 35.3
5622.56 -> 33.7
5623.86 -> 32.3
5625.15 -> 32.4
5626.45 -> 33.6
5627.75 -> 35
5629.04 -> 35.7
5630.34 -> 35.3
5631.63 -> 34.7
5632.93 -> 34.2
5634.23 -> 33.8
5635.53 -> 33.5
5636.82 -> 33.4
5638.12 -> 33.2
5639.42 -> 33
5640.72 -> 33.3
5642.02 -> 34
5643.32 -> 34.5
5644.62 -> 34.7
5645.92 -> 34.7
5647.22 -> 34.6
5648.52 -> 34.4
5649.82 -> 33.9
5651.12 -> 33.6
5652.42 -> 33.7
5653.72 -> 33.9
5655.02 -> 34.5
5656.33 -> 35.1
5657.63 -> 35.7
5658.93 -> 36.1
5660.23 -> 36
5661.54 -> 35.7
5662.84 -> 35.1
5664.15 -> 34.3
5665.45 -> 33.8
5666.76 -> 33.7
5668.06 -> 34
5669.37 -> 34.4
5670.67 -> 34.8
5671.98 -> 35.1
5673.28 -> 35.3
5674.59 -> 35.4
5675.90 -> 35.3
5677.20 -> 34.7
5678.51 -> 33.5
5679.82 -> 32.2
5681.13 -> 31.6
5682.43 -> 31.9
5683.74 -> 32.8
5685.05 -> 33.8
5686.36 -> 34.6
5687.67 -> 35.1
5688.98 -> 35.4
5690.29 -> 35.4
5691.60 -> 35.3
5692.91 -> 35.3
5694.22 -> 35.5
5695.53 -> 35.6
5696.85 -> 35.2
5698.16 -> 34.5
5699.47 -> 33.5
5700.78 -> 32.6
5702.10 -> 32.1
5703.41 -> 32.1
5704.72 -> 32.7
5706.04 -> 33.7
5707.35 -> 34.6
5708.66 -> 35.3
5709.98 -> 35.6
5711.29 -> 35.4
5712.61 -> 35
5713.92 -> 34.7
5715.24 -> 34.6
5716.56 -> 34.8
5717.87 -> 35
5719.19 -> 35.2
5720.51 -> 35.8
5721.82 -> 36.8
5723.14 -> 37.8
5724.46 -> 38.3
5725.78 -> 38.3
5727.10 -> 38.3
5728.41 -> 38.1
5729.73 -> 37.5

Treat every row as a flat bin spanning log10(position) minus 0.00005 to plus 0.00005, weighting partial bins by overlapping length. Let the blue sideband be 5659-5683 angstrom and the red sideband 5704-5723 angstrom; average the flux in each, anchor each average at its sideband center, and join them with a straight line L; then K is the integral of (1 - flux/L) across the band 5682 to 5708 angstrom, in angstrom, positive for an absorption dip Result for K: 0.46 angstrom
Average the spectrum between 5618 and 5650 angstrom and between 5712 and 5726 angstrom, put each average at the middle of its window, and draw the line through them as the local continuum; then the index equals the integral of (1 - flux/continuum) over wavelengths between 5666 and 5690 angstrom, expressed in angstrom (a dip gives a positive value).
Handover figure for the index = 0.7 angstrom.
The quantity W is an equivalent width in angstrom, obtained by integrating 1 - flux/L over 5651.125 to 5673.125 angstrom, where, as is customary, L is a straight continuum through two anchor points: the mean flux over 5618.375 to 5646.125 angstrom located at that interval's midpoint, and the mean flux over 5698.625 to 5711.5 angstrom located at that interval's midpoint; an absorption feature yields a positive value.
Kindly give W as -0.5 angstrom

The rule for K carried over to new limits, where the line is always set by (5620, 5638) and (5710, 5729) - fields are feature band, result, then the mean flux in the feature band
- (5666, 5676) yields 0.1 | 34.7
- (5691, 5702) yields 0.4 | 34.5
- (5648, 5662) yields 0.0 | 34.8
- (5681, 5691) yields 0.4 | 34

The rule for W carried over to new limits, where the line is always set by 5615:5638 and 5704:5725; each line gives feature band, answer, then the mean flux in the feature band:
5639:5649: 0.1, 34.2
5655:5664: -0.2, 35.4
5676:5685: 0.5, 33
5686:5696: -0.1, 35.3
